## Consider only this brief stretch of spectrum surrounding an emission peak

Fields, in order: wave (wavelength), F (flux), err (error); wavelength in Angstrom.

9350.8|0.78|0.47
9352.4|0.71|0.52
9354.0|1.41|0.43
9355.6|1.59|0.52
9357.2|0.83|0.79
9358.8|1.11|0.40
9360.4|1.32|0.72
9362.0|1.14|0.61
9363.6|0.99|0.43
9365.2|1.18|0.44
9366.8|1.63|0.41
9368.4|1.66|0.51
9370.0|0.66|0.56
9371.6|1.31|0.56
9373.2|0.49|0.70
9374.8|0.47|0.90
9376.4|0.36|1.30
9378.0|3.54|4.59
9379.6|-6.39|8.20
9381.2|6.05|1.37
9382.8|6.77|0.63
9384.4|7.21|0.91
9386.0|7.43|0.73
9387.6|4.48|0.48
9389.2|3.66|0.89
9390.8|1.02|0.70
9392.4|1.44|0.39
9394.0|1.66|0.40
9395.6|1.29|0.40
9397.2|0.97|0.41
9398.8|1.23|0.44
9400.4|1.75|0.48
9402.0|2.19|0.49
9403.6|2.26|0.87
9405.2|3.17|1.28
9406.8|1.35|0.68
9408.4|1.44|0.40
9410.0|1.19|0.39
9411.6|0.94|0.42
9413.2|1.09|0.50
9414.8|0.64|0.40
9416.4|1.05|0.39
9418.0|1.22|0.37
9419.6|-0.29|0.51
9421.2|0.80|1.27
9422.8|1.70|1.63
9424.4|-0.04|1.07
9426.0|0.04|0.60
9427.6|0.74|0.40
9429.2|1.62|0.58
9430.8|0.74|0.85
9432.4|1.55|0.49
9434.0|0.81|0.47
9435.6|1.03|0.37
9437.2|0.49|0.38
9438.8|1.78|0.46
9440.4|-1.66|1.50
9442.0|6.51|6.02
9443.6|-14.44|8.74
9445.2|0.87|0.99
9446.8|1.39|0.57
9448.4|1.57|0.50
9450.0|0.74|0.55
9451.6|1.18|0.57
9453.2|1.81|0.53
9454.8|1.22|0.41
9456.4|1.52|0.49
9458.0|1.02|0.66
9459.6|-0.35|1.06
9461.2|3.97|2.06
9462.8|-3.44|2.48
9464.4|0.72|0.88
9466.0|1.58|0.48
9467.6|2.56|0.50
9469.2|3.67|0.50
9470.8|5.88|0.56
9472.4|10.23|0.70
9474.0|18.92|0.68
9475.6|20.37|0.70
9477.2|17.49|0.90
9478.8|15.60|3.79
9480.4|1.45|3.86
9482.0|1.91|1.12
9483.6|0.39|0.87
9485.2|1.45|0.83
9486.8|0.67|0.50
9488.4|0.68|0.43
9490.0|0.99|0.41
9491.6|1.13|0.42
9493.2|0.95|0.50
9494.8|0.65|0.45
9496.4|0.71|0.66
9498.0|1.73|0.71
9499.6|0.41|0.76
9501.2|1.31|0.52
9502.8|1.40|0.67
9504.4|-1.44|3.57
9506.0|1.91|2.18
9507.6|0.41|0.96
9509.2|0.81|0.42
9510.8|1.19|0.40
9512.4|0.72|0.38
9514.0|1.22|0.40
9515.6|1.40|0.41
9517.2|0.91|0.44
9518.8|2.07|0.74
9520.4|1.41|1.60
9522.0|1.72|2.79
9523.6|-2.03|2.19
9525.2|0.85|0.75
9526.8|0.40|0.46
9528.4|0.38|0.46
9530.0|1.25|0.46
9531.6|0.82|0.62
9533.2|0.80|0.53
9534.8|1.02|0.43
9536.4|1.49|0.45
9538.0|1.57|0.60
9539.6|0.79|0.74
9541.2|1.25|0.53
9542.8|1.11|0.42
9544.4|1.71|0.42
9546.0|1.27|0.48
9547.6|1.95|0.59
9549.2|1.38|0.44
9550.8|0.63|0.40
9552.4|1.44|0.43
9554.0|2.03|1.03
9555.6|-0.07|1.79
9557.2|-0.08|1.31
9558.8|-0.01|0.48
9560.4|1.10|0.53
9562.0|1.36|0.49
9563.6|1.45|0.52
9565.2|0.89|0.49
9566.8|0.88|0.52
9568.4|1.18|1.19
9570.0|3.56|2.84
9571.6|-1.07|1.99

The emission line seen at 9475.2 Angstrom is [O III] 5007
